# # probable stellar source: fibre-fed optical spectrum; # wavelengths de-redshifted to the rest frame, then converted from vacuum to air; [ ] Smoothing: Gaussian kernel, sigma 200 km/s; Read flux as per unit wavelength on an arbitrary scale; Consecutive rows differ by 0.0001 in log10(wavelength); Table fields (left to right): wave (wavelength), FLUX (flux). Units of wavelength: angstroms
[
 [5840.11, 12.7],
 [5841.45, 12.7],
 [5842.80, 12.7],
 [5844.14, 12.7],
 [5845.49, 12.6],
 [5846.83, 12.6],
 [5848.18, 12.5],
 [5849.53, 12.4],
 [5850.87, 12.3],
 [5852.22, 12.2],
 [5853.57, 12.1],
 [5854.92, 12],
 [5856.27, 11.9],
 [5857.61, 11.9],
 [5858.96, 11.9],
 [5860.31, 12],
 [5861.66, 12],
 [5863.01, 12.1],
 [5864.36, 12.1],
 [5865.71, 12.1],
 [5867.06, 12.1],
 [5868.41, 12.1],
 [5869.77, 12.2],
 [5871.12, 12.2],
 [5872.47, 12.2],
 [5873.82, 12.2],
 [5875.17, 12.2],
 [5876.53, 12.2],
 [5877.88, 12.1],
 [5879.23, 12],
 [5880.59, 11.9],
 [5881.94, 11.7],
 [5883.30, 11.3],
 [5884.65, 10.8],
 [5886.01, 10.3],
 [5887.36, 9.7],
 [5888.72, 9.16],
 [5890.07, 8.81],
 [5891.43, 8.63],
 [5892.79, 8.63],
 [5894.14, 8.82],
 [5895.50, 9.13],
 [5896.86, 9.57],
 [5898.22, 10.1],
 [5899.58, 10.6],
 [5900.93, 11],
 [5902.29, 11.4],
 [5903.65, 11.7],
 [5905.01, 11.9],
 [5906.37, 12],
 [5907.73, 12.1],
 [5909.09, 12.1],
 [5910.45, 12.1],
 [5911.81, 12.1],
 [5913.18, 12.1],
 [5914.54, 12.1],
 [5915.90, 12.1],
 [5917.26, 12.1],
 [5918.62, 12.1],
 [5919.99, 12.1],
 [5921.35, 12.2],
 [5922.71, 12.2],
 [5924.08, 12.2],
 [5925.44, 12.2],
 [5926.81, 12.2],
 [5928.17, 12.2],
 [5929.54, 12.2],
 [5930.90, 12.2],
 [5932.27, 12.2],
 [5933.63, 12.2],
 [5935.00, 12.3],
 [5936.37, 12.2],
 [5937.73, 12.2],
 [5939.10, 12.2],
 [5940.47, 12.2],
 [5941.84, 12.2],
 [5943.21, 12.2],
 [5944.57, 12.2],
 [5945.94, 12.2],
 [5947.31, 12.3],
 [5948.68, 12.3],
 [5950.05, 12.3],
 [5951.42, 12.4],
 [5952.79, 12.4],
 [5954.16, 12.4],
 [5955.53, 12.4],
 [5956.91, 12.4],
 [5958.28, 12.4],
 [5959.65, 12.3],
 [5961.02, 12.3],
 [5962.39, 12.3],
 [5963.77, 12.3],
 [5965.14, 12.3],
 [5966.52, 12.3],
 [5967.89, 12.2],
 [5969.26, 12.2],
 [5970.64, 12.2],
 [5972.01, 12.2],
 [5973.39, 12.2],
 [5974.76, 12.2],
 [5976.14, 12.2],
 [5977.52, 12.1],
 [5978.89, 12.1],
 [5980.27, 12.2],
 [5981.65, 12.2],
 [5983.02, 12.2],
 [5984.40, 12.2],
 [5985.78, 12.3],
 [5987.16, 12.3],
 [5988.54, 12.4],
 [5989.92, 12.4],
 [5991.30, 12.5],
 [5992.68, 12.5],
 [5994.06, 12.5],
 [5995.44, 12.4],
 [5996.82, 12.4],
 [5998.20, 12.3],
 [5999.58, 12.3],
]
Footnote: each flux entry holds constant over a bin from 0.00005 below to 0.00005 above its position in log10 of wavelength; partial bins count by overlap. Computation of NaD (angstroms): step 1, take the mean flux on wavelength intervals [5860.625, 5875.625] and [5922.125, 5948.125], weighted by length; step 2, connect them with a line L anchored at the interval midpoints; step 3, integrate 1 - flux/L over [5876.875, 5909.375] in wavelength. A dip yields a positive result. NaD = 4.1 angstroms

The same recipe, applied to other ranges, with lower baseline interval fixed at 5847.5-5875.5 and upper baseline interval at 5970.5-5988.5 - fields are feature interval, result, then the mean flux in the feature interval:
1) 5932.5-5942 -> 0.0 angstroms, 12.2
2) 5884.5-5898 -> 3.1 angstroms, 9.32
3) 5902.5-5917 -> 0.2 angstroms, 12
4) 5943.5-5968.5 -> -0.3 angstroms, 12.3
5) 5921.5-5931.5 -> 0.0 angstroms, 12.2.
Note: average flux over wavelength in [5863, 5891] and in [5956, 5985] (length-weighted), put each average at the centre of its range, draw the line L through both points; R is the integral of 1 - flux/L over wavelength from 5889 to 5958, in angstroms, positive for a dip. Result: 1.1 angstroms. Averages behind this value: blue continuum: 11.5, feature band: 11.7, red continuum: 12.2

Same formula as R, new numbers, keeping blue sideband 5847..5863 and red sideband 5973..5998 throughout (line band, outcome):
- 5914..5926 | 0.1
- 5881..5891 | 1.6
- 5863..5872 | 0.0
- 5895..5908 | 1.3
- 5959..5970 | 0.0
